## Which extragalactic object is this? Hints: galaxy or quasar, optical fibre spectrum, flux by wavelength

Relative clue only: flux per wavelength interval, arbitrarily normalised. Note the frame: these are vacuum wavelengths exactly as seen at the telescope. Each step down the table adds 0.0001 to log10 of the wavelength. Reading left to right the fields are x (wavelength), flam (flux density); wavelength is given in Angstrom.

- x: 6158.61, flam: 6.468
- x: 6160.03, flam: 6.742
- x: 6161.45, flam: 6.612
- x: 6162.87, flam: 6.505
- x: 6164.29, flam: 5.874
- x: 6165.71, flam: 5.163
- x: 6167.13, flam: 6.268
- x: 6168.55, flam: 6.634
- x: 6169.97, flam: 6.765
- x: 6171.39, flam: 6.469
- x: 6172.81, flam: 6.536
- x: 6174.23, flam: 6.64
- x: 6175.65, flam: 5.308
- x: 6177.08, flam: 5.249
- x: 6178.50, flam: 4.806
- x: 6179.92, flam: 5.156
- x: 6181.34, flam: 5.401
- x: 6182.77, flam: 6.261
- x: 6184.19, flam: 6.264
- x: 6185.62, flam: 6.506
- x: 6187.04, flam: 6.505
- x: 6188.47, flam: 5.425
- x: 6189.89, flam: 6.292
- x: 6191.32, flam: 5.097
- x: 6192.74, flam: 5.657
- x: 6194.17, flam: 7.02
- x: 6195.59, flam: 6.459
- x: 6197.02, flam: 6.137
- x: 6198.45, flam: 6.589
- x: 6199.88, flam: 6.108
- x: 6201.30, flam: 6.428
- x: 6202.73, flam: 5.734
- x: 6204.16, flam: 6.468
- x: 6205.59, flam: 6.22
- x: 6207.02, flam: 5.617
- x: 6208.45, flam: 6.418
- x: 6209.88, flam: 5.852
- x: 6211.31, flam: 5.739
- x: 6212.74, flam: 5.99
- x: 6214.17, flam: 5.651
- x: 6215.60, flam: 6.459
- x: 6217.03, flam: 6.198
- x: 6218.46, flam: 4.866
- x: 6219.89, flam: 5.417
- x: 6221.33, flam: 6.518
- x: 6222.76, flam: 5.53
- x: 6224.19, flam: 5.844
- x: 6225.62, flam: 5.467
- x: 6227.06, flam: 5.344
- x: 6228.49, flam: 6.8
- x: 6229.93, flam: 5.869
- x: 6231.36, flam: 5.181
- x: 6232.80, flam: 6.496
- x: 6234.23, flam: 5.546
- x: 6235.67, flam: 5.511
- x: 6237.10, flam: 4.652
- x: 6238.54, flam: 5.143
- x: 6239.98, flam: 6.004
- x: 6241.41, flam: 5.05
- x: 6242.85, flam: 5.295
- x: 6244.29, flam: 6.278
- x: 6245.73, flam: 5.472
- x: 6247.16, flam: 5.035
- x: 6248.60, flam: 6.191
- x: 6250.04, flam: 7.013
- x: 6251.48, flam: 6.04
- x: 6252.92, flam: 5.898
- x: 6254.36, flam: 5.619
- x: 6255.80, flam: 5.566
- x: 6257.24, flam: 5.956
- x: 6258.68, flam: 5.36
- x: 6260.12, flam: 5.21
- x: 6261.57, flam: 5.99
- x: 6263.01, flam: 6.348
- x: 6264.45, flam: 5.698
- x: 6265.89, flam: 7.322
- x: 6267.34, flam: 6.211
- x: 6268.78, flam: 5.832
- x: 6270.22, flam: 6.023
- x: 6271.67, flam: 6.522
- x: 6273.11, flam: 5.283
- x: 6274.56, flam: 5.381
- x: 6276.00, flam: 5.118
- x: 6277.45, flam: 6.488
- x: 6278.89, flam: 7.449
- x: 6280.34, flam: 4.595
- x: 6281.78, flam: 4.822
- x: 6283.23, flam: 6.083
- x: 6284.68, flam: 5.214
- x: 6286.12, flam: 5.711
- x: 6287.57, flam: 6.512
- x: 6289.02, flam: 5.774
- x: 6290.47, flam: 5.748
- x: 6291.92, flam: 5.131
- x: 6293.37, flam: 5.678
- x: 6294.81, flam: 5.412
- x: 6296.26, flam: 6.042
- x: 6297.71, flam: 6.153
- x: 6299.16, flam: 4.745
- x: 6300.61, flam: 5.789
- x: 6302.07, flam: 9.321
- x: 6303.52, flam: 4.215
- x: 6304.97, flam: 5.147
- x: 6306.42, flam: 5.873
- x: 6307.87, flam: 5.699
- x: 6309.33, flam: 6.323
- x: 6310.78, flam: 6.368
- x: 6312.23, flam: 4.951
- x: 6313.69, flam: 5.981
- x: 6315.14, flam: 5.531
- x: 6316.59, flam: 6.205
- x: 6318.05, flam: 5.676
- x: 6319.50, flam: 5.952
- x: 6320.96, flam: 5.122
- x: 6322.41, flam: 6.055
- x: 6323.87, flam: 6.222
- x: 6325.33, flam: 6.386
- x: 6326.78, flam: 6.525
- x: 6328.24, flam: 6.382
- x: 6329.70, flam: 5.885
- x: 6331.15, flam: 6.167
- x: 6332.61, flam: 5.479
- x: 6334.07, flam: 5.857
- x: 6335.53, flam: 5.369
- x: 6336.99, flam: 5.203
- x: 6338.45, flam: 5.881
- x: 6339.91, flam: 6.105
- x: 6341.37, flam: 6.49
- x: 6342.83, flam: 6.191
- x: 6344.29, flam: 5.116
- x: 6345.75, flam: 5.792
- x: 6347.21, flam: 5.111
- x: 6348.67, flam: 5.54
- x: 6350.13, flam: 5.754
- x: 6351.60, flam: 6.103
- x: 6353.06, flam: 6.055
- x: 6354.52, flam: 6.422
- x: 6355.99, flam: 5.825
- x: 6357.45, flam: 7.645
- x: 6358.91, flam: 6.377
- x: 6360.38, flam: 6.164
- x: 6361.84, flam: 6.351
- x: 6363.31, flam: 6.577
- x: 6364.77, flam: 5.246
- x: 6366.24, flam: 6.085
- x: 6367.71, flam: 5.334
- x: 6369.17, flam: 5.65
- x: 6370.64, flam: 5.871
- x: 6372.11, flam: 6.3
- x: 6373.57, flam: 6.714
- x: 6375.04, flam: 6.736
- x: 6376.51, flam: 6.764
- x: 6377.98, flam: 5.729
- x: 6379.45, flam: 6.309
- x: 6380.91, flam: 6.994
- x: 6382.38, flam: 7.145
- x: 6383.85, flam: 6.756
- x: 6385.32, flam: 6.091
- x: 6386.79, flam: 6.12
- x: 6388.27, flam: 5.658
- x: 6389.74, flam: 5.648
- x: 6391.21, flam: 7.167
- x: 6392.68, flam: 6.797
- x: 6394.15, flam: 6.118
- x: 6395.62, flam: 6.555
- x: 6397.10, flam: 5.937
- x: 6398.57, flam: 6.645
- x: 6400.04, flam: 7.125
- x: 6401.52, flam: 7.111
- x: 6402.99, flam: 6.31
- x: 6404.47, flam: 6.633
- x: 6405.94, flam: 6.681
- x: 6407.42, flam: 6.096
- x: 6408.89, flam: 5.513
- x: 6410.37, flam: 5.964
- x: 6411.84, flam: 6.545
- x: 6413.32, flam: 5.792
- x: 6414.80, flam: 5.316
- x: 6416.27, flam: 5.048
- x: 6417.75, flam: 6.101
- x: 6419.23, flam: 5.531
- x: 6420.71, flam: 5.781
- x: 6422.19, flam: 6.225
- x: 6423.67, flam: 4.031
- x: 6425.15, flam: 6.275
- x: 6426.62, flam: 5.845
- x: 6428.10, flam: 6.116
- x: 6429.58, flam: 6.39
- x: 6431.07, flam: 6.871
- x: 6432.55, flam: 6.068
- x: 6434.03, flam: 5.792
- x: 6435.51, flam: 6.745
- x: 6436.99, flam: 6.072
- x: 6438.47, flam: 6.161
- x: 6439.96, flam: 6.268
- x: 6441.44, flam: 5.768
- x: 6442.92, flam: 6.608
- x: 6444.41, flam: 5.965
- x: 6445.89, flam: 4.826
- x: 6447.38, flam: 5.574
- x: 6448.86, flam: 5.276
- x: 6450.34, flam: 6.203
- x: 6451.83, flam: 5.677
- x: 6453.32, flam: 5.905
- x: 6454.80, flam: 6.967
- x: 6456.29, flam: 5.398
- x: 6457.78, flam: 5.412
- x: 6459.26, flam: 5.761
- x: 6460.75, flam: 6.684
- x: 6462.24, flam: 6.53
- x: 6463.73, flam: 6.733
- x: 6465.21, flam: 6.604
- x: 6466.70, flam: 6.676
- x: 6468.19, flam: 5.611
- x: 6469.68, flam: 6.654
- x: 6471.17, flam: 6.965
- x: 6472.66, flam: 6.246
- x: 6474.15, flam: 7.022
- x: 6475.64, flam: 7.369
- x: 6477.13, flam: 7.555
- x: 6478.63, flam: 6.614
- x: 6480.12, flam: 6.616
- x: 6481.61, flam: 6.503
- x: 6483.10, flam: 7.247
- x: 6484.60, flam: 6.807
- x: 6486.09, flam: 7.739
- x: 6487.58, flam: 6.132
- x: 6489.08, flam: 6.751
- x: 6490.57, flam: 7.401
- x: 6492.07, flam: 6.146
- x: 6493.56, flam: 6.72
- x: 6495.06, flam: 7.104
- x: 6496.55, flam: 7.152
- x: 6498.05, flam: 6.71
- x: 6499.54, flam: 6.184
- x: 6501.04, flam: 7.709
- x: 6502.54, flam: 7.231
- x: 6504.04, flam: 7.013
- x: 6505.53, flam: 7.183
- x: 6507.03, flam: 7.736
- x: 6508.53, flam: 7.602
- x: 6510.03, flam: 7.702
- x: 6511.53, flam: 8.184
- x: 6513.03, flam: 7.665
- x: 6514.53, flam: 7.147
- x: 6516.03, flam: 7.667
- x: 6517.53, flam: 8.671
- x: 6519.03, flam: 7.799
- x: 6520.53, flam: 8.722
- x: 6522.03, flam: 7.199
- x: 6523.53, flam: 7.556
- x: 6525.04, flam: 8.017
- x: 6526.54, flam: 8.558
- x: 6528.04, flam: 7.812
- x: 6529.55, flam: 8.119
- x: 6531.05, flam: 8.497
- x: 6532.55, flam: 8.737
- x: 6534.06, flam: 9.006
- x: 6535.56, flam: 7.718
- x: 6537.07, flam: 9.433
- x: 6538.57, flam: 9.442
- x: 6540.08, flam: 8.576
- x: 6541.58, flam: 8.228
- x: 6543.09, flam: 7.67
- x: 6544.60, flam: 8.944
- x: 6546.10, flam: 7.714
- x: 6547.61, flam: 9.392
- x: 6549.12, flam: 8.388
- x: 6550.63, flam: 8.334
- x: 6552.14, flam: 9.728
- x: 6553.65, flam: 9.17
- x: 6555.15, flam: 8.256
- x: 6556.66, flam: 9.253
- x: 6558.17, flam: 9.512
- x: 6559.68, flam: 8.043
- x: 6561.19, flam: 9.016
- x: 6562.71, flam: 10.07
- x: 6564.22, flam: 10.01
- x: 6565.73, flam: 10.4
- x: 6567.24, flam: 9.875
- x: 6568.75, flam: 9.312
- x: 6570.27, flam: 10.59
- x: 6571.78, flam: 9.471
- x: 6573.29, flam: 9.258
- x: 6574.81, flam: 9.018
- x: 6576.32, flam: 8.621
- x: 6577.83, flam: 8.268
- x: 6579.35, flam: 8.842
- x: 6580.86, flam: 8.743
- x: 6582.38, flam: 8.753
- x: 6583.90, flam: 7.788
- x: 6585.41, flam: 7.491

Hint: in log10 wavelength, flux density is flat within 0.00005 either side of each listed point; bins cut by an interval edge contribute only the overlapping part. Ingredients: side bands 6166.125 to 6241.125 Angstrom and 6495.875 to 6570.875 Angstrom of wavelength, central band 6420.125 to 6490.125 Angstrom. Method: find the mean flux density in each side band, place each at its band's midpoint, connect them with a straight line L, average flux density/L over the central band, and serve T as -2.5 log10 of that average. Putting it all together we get 0.23 mag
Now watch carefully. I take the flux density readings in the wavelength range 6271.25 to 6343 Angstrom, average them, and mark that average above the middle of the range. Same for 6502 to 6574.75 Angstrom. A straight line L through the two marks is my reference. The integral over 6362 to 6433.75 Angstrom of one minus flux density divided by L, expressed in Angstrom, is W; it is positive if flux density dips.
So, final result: 7.5 Angstrom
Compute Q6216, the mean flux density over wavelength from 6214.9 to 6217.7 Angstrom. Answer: 6.33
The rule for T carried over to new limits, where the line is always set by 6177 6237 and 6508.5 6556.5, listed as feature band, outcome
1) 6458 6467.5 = 0.21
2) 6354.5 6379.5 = 0.14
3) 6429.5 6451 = 0.26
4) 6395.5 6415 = 0.17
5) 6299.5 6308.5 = 0.12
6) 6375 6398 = 0.13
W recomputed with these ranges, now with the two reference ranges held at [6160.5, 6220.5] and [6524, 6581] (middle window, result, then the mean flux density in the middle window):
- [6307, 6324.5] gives 2.9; 5.84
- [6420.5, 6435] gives 3.6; 5.96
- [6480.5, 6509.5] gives 4.9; 7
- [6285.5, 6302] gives 2.4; 5.84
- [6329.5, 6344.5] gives 2.9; 5.82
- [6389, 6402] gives 1.9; 6.56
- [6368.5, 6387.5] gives 2.8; 6.4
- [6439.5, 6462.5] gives 6.2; 5.91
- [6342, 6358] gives 3.0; 5.94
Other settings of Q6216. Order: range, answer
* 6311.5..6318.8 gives 5.67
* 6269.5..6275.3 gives 5.8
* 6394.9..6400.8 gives 6.56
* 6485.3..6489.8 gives 6.88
